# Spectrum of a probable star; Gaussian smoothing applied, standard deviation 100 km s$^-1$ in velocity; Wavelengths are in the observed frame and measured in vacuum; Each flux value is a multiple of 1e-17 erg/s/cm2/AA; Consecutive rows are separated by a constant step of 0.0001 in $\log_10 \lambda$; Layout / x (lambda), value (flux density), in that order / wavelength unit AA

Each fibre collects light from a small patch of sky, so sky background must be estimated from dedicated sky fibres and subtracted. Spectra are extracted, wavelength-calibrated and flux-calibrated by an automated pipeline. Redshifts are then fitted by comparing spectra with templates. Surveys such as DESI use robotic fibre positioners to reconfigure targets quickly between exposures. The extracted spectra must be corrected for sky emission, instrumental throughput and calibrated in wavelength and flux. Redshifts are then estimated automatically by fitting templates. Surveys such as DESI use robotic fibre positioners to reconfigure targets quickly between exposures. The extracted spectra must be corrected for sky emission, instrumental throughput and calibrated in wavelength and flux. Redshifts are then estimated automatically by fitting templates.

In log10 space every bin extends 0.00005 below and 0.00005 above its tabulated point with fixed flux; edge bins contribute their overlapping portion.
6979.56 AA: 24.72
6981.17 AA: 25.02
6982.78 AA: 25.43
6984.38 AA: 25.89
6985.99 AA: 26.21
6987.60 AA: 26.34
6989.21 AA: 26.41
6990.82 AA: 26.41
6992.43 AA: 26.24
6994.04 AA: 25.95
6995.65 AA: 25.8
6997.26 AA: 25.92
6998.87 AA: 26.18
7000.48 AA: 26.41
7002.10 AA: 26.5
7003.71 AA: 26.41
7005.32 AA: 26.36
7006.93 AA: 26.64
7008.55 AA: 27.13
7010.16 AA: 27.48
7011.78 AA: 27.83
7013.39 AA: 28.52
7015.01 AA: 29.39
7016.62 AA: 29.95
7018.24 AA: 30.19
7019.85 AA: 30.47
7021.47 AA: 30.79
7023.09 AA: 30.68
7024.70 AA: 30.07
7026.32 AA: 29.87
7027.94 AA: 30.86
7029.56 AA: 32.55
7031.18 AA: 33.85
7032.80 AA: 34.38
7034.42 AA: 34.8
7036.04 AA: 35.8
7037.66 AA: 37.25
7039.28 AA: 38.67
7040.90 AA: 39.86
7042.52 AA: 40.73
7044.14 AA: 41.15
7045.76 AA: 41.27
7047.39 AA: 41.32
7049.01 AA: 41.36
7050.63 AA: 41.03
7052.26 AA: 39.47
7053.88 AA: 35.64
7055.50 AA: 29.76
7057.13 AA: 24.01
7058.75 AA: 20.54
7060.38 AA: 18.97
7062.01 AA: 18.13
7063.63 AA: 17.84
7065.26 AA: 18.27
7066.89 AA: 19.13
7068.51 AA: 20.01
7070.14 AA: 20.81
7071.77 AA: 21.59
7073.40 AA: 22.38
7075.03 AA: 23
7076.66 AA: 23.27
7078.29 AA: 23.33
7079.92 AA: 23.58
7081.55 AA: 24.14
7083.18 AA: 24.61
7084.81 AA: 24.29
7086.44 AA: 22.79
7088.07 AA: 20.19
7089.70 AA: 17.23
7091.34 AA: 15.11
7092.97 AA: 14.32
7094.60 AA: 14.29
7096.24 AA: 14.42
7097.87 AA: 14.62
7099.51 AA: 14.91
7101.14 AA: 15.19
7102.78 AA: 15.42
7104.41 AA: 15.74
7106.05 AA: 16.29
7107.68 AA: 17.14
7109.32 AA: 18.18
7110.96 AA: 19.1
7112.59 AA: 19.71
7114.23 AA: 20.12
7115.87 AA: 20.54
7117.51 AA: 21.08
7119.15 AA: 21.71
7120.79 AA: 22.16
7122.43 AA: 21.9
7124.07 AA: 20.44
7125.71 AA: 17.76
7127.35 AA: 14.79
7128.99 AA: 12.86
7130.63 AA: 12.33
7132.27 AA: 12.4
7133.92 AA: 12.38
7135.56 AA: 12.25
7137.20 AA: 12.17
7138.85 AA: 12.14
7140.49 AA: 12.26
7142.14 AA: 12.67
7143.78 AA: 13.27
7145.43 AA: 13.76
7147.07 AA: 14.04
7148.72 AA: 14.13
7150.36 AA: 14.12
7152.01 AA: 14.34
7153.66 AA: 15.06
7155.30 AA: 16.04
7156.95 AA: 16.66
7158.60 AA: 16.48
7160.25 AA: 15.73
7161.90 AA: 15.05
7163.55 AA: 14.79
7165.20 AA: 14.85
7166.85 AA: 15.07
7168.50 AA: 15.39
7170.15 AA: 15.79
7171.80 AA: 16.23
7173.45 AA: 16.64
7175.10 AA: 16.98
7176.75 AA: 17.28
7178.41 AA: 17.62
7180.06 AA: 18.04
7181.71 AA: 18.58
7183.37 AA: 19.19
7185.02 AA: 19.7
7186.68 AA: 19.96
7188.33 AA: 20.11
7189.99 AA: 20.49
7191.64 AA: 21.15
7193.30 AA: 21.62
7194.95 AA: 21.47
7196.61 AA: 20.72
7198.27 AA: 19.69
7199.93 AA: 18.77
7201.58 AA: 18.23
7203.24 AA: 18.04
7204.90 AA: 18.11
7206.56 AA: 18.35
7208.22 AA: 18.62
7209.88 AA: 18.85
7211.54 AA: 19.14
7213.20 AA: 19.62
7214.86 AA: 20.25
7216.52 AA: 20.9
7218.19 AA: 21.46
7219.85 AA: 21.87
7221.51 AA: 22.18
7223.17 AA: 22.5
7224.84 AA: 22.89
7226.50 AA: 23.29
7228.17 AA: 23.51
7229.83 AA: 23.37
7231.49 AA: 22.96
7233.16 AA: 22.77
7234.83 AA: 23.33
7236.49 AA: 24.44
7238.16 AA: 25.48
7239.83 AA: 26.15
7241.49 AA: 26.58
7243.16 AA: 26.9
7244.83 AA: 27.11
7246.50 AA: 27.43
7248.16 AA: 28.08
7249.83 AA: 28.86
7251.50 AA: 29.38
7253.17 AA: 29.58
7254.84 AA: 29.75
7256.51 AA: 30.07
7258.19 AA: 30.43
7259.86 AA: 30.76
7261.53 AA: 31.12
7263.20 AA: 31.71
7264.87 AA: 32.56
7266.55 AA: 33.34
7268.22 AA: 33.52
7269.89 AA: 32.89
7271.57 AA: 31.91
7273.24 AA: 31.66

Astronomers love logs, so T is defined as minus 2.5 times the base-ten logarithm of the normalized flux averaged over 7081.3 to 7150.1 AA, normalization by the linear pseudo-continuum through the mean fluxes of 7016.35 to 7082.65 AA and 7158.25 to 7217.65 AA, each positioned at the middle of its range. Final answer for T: 0.410 mag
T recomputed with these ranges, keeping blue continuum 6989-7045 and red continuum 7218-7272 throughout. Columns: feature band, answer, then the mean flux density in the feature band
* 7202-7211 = 0.45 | 18.4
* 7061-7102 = 0.46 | 19.5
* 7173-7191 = 0.45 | 18.7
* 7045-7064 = -0.04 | 31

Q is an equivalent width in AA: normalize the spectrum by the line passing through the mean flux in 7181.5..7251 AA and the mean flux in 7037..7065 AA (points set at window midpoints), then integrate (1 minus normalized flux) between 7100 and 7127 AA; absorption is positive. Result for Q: 9.40 AA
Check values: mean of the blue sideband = 33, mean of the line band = 18.8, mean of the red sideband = 22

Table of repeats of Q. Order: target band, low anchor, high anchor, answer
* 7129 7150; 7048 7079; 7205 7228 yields 9.3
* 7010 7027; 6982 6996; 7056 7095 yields -3.8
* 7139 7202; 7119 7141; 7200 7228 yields 3.6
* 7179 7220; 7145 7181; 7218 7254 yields 1.2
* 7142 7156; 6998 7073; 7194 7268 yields 6.6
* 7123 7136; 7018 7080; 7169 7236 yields 5.3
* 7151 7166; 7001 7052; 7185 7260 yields 6.2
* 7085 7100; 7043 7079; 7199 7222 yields 5.3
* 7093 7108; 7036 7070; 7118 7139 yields 4.4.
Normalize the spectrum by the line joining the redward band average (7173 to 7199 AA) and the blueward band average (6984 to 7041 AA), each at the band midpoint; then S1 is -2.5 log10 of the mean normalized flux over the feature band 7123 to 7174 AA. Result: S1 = 0.42 mag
